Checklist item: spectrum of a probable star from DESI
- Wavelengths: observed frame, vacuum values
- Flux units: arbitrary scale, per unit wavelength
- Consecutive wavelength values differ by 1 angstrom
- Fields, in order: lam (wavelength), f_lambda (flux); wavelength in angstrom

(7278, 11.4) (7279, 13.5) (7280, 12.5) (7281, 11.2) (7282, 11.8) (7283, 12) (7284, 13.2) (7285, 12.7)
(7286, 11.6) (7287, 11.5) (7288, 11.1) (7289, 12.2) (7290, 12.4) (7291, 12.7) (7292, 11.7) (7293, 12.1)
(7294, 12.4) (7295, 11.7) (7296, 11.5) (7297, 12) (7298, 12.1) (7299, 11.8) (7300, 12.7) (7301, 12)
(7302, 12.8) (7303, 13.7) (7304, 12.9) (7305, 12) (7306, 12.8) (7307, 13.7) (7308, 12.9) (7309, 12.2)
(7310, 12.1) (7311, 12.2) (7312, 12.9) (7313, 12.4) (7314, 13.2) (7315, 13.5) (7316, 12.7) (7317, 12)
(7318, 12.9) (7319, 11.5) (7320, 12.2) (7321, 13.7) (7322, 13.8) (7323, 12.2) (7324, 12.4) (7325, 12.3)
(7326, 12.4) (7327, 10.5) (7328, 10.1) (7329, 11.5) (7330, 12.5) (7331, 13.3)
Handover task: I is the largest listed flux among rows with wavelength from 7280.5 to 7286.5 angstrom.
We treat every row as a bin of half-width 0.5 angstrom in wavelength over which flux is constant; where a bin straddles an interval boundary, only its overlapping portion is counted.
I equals 13.2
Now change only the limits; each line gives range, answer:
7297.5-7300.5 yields 12.7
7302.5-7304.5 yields 13.7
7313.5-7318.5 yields 13.5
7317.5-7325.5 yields 13.8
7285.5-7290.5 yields 12.4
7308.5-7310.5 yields 12.2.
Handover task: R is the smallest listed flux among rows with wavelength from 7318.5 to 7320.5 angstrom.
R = 11.5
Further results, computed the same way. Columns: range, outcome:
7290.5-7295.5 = 11.7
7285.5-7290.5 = 11.1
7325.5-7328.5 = 10.1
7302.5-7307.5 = 12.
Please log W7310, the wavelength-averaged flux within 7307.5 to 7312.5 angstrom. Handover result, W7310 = 12.5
